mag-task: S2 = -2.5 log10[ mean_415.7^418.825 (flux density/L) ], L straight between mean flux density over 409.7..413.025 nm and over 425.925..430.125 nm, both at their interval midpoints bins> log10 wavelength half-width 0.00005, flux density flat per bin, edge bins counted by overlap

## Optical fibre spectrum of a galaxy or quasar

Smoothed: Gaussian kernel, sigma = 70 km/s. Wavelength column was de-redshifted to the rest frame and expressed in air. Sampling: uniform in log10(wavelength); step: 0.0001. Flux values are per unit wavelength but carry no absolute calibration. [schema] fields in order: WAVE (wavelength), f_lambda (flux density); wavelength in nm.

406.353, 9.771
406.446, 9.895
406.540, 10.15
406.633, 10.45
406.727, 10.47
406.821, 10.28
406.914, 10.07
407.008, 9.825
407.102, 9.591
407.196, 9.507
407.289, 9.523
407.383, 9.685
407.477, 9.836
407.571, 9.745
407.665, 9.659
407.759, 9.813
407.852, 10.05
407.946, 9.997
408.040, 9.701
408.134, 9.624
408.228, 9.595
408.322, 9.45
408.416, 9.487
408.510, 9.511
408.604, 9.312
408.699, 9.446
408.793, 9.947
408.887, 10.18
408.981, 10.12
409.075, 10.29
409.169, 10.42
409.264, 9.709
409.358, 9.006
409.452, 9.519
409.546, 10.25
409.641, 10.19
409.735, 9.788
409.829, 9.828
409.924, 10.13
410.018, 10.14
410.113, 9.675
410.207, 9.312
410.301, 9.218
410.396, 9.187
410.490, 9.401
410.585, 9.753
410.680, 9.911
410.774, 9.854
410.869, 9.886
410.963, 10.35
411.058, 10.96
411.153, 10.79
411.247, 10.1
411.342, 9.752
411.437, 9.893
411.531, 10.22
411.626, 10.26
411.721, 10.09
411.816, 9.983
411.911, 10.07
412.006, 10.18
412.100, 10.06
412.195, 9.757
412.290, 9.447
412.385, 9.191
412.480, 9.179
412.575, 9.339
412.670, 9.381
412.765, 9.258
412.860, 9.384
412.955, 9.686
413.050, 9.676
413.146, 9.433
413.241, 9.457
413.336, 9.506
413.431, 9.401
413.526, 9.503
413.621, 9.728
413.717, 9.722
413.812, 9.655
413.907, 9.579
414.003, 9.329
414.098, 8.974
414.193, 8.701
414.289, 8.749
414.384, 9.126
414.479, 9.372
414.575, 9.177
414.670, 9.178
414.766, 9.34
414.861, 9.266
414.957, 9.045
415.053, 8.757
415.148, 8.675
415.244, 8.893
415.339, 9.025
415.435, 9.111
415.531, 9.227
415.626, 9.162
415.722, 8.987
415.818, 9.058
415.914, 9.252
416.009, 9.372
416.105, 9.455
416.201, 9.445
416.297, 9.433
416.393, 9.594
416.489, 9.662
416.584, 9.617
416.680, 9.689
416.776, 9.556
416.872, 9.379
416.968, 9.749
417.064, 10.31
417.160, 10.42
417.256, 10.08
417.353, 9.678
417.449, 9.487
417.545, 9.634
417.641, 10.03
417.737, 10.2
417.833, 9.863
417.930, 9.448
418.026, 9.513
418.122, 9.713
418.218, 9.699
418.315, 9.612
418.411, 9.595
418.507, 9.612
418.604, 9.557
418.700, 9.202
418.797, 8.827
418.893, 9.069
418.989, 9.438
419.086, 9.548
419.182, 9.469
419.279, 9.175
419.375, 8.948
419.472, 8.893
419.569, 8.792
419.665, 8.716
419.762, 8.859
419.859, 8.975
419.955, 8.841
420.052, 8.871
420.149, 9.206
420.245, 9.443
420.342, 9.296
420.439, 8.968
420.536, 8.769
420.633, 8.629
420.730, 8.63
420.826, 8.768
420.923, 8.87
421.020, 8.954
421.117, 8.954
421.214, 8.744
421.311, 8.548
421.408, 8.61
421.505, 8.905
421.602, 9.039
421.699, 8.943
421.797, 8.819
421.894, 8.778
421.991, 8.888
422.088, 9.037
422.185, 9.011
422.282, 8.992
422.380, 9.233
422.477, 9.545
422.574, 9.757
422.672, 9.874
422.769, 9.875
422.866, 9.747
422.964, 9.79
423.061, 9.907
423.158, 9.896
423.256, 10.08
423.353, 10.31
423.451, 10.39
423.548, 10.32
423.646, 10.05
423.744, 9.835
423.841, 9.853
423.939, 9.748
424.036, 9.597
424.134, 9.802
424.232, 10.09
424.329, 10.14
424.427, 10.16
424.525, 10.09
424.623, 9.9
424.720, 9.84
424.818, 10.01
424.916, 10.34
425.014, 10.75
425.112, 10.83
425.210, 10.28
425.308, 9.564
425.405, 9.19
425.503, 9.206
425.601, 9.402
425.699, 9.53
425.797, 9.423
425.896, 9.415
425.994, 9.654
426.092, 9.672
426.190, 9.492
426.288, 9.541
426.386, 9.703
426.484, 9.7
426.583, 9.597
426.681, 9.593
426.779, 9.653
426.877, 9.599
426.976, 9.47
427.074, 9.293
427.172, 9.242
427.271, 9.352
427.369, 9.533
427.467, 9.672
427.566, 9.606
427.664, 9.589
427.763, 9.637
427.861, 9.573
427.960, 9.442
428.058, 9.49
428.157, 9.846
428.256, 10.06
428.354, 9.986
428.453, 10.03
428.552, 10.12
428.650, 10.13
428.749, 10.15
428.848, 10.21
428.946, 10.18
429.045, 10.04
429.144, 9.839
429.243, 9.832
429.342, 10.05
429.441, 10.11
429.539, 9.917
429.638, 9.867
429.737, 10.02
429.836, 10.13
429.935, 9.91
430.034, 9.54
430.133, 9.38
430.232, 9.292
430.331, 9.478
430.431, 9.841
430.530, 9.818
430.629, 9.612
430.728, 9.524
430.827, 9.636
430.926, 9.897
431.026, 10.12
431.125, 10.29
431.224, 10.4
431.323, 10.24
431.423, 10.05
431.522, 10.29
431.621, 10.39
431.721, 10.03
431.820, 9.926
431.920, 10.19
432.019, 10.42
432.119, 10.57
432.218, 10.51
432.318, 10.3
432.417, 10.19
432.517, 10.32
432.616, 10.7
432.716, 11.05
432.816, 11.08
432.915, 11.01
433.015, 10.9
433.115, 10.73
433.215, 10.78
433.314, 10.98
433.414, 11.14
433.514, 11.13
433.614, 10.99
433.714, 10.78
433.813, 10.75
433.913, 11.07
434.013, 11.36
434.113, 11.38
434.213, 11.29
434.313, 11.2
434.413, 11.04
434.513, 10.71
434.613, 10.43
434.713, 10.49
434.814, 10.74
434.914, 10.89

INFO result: 0.02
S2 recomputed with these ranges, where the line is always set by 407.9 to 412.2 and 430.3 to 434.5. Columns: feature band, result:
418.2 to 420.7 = 0.11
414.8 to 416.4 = 0.10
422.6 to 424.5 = 0.03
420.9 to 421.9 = 0.16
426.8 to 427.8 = 0.10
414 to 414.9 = 0.10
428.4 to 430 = 0.04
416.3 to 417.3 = 0.03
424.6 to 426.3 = 0.06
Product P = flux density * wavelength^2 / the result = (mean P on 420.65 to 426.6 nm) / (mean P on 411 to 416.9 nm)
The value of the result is 1.06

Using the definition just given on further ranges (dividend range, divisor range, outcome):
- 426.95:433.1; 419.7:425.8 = 1.09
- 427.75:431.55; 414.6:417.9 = 1.11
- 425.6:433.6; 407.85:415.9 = 1.13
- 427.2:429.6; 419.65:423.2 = 1.12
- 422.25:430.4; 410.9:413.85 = 1.07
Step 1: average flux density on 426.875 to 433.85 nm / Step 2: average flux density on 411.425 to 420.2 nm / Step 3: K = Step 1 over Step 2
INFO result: 1.07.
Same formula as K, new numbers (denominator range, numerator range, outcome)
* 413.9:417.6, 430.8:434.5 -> 1.14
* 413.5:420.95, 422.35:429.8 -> 1.05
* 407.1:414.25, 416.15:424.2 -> 0.97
